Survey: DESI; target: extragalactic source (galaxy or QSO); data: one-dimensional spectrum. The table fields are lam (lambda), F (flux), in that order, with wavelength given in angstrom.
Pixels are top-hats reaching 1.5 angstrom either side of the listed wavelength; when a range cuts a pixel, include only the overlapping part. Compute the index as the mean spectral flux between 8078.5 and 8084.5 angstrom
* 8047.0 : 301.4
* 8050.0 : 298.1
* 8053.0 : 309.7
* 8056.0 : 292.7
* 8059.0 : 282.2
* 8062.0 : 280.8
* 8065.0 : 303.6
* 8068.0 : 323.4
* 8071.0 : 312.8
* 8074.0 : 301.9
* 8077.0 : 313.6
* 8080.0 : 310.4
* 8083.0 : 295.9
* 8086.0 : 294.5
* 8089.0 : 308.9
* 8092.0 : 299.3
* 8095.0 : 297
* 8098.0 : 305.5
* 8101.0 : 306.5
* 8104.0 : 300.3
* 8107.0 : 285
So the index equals 303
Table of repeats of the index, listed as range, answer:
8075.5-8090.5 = 305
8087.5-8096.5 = 302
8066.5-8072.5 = 318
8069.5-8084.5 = 307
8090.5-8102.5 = 302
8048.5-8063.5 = 293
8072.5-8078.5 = 308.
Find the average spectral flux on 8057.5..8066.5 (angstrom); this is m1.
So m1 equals 289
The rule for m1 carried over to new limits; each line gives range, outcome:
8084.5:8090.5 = 302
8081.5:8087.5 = 295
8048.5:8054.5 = 304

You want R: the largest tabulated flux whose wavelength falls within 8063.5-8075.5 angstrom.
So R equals 323.4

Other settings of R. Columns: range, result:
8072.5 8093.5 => 313.6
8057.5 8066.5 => 303.6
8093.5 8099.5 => 305.5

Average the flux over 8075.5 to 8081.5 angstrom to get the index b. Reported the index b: 312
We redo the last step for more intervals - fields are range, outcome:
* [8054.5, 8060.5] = 287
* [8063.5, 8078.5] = 311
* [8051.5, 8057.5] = 301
